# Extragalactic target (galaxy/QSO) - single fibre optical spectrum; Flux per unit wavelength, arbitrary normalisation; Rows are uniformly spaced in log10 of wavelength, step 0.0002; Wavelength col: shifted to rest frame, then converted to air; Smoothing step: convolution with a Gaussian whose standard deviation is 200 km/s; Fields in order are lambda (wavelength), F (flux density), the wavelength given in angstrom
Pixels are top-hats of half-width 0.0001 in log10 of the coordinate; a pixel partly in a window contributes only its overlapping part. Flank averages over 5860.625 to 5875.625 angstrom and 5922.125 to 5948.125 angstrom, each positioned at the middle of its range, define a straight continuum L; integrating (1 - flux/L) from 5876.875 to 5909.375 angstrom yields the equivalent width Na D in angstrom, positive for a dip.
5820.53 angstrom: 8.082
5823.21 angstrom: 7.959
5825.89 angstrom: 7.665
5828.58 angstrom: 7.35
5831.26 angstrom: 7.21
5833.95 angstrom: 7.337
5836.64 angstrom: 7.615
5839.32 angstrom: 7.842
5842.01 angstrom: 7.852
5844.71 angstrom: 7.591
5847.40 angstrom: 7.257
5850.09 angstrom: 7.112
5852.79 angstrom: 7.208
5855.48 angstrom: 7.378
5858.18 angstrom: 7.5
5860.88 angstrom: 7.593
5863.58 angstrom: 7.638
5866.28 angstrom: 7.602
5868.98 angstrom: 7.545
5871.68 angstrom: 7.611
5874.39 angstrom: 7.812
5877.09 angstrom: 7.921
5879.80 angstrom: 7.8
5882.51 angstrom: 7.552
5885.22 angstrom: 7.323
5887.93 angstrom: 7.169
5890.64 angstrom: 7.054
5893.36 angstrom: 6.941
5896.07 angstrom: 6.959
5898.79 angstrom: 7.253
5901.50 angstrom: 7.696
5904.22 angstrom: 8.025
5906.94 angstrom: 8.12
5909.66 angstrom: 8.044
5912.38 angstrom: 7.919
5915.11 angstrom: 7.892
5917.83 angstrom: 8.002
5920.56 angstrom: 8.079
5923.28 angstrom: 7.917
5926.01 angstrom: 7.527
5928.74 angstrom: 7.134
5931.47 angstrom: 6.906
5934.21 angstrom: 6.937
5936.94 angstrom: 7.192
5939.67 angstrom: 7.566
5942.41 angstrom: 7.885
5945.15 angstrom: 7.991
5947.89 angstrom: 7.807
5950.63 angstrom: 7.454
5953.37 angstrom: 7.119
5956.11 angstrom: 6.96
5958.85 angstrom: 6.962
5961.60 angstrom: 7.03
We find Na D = 0.4 angstrom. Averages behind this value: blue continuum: 7.64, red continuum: 7.47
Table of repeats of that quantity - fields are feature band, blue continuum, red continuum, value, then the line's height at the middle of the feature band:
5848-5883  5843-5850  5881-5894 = -1.16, 7.31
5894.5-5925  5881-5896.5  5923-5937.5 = -2.53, 7.2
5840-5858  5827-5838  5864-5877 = 0.21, 7.51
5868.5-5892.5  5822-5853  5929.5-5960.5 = -0.26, 7.44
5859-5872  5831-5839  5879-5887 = -0.16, 7.5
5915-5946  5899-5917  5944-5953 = 0.85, 7.78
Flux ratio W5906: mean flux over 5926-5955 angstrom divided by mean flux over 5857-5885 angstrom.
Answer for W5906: 1.0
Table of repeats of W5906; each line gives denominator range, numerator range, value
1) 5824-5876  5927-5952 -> 0.99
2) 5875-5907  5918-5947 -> 1.01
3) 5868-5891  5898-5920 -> 1.05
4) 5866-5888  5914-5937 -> 0.99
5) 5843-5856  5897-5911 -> 1.07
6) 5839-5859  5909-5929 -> 1.05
